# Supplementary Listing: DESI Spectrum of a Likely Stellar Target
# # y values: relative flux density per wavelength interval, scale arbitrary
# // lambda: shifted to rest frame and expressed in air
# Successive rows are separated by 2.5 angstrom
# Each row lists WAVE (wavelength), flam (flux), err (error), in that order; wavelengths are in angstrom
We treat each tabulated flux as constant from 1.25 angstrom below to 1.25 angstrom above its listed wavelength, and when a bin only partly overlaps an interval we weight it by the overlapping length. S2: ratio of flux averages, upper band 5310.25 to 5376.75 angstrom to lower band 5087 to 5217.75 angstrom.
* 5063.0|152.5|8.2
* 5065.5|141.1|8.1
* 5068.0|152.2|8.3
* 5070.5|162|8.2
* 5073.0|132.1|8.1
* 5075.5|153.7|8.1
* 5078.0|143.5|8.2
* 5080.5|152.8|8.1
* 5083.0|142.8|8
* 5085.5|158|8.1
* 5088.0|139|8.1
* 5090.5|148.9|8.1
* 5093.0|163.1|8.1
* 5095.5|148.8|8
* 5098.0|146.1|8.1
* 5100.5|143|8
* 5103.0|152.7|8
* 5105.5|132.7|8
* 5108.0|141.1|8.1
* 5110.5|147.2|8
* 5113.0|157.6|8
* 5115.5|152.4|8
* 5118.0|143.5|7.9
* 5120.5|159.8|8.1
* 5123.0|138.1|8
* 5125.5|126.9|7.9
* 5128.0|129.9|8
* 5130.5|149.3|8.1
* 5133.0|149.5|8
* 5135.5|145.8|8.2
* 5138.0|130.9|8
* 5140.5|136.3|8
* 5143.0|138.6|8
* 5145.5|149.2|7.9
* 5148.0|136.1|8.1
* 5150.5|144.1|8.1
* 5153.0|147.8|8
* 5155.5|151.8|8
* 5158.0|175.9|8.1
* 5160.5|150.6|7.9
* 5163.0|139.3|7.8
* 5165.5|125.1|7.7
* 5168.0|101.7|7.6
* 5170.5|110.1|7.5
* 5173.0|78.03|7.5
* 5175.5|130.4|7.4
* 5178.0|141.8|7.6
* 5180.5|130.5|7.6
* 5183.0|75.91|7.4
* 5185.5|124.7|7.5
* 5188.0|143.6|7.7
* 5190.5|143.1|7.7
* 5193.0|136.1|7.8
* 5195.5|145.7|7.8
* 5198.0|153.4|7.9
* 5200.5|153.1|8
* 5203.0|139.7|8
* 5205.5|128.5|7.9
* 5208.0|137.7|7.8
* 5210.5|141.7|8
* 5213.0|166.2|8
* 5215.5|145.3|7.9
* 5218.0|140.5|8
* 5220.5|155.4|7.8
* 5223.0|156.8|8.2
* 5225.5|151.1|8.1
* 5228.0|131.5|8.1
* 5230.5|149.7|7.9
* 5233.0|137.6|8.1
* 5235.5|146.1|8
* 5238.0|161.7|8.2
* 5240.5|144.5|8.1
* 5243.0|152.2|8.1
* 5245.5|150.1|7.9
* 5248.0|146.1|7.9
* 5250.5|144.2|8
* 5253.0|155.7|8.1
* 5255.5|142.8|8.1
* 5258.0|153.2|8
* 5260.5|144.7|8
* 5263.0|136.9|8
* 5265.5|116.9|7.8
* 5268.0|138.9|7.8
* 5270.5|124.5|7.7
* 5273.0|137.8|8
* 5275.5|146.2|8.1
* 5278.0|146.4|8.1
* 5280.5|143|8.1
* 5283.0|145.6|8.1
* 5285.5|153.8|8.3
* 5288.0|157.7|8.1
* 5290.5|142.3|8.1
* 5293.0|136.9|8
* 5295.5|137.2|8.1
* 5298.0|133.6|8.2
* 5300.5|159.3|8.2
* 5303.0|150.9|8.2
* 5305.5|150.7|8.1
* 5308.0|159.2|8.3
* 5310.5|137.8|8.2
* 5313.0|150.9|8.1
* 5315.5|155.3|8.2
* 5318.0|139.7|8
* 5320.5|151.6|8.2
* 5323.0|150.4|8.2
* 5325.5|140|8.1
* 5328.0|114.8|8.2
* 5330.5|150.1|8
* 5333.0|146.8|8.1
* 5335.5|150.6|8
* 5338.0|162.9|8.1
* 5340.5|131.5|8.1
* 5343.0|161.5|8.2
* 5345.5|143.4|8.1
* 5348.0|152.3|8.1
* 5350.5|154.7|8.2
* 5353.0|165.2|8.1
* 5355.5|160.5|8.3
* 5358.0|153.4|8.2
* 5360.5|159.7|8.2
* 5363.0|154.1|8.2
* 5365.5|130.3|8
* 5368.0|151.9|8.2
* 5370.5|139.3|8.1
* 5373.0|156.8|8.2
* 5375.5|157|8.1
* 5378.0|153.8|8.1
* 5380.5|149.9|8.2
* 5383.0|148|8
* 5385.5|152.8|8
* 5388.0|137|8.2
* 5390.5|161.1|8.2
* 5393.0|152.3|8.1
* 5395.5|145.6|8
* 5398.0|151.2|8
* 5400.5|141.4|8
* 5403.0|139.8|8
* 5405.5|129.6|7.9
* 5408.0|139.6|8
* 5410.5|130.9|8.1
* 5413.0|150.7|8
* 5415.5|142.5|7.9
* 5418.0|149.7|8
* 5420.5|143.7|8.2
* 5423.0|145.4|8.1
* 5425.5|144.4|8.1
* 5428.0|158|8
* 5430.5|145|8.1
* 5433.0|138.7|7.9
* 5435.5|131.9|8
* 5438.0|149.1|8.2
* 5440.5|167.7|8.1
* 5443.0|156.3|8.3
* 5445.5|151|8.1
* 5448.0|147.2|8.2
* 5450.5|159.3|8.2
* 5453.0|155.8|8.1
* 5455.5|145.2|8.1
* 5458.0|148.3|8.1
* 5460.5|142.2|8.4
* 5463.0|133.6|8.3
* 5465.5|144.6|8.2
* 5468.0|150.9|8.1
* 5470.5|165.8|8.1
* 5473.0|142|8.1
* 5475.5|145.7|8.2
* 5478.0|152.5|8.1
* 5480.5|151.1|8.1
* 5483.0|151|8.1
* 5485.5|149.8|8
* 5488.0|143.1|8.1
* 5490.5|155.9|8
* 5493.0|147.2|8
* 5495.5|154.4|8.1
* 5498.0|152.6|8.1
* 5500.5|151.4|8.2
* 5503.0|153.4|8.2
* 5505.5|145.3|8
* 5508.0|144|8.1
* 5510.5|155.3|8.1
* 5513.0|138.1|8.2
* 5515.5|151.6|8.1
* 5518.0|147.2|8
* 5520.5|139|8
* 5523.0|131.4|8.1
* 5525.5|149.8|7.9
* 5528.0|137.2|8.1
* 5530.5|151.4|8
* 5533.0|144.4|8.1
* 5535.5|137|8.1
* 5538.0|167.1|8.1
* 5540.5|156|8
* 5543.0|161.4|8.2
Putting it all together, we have 1.07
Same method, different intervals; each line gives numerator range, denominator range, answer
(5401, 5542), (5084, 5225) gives 1.05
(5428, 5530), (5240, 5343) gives 1.02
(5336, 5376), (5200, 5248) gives 1.04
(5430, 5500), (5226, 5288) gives 1.04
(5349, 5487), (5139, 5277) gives 1.06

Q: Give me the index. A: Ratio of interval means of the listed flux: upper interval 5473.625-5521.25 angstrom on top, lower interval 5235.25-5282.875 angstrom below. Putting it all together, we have 1.04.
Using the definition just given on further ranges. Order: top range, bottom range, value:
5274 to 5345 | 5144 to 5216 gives 1.08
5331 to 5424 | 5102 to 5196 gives 1.08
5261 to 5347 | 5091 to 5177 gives 1.03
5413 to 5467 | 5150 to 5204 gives 1.11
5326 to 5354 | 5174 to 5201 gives 1.11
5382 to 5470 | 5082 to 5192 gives 1.05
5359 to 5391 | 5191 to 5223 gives 1.03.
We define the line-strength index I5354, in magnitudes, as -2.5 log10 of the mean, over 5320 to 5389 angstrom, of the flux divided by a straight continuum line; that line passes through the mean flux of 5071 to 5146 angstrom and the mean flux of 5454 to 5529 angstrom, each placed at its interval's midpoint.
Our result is -0.020 mag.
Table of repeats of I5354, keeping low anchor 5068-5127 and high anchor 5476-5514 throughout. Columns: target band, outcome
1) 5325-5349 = 0.024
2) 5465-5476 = -0.007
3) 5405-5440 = 0.042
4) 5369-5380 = -0.019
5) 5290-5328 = 0.023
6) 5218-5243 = 0.000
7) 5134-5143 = 0.071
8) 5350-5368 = -0.036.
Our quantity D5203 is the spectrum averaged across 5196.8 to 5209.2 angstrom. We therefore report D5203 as 142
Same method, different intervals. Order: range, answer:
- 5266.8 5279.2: 139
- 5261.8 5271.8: 129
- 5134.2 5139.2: 139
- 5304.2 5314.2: 150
